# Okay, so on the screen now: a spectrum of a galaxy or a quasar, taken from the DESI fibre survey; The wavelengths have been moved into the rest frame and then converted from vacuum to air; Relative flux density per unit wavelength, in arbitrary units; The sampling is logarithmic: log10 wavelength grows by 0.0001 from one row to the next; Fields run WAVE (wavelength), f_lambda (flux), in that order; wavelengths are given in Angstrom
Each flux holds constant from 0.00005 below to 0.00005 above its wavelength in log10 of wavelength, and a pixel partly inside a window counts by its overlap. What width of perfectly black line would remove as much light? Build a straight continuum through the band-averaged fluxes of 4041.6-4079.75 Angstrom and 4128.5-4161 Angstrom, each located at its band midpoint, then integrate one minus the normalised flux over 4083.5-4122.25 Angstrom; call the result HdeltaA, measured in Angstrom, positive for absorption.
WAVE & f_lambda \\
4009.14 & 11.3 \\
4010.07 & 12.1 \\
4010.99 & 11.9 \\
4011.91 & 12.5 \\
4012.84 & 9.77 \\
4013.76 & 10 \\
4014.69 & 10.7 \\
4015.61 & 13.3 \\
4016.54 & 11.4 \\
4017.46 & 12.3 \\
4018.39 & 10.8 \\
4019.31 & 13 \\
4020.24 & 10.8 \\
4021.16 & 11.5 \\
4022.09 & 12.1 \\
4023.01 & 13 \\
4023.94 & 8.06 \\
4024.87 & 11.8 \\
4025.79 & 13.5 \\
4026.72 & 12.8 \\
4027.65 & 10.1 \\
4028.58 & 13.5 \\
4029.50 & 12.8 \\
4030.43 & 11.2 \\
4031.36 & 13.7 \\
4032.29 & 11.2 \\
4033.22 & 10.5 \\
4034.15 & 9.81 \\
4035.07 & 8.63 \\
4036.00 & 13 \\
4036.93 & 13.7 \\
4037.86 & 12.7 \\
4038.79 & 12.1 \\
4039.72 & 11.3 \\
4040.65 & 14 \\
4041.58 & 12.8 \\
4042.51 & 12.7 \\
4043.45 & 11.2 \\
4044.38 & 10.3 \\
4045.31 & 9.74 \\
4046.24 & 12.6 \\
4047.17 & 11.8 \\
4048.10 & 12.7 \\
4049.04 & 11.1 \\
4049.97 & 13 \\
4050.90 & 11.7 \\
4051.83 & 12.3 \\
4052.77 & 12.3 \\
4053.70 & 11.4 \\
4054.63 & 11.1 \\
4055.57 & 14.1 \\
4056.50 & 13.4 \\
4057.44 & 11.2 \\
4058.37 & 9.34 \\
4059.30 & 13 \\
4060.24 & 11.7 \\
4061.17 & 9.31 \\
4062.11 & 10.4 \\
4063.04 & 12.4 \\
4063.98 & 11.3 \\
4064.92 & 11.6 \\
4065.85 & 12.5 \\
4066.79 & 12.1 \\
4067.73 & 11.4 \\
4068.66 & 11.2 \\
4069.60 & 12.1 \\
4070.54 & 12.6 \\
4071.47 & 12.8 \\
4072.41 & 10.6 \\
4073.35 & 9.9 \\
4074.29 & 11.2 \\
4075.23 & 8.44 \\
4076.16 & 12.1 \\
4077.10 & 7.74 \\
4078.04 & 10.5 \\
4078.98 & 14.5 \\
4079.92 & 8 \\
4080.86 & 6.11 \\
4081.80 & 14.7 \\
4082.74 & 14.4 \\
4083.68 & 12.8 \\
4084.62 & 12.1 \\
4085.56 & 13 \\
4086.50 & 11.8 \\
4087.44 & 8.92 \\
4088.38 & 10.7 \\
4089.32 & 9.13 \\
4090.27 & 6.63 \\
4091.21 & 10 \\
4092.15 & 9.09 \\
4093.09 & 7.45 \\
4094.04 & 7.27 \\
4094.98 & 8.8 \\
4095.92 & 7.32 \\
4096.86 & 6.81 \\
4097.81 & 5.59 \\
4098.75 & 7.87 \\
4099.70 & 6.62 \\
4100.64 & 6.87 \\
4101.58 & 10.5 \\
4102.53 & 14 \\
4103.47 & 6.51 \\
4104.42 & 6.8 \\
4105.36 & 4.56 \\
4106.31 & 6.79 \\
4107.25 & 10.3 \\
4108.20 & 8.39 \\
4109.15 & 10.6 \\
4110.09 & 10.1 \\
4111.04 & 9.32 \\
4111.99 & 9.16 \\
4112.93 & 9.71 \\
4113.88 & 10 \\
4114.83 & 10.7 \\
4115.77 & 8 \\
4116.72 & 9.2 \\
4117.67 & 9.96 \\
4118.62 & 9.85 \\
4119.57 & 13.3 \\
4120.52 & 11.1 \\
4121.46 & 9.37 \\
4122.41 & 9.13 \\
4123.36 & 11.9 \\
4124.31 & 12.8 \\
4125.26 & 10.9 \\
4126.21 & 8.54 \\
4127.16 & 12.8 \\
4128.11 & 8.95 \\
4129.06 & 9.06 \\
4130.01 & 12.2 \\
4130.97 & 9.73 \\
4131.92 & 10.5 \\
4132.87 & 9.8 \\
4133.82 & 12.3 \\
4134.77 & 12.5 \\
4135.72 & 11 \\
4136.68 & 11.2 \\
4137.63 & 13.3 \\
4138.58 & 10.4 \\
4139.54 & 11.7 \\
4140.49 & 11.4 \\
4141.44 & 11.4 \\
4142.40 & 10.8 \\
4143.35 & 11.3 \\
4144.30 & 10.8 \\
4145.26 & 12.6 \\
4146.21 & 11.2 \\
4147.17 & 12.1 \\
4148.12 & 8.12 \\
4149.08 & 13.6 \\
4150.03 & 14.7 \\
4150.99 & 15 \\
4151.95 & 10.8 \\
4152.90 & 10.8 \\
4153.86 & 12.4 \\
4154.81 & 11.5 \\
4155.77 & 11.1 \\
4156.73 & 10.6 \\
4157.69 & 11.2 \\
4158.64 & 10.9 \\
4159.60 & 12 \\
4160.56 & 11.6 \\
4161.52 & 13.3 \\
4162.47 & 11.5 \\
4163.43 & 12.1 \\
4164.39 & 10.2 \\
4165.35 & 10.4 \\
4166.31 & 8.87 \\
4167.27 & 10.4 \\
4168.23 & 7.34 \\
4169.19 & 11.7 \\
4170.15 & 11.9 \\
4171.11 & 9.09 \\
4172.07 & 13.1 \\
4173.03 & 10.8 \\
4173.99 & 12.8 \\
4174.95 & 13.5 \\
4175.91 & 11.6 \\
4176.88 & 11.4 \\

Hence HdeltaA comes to 7.8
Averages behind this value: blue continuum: 11.5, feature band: 9.17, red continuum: 11.5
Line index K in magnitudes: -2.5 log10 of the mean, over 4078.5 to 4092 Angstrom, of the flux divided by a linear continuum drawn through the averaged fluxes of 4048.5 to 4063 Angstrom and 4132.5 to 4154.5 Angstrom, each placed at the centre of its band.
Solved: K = 0.08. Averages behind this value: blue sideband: 11.7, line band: 10.9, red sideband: 11.7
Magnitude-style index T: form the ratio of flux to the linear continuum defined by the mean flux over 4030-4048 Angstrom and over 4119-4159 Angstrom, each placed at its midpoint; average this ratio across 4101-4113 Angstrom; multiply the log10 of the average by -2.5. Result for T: 0.27 mag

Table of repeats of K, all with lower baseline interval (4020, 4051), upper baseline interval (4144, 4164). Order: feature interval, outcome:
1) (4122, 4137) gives 0.094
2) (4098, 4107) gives 0.446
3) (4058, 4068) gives 0.040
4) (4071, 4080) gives 0.108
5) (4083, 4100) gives 0.285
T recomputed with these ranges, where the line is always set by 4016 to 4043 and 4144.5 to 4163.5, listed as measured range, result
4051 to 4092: 0.06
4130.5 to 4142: 0.05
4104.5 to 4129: 0.21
